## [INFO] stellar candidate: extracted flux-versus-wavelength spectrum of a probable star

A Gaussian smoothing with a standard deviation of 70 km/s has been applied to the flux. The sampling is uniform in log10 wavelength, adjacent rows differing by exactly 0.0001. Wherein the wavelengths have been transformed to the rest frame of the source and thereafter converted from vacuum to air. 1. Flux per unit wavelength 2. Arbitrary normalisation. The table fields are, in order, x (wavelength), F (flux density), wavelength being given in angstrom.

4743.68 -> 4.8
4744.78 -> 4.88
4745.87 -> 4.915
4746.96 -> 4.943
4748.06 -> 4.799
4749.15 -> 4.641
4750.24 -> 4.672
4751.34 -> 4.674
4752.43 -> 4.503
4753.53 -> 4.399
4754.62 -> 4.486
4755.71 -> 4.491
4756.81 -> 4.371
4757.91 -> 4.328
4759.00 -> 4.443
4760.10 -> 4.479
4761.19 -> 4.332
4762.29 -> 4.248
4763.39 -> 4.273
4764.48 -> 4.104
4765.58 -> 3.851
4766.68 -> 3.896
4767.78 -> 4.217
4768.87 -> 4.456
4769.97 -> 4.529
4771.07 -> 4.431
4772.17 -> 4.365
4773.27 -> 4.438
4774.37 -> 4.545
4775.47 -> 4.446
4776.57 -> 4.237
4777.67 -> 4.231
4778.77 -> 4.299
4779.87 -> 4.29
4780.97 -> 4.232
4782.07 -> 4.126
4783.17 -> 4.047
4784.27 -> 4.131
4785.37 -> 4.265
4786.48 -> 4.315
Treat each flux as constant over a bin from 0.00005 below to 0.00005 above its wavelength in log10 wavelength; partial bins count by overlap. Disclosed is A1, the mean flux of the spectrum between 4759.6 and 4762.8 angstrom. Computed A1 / 4.36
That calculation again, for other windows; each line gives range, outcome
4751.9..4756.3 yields 4.47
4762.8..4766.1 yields 4.08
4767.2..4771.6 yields 4.41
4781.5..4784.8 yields 4.11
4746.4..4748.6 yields 4.86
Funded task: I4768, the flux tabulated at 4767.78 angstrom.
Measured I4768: 4.217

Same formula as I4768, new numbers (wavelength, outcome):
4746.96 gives 4.943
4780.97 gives 4.232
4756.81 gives 4.371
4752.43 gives 4.503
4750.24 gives 4.672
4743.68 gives 4.8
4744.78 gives 4.88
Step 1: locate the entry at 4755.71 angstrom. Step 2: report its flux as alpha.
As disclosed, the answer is 4.491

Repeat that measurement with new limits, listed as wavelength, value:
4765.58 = 3.851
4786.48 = 4.315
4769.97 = 4.529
